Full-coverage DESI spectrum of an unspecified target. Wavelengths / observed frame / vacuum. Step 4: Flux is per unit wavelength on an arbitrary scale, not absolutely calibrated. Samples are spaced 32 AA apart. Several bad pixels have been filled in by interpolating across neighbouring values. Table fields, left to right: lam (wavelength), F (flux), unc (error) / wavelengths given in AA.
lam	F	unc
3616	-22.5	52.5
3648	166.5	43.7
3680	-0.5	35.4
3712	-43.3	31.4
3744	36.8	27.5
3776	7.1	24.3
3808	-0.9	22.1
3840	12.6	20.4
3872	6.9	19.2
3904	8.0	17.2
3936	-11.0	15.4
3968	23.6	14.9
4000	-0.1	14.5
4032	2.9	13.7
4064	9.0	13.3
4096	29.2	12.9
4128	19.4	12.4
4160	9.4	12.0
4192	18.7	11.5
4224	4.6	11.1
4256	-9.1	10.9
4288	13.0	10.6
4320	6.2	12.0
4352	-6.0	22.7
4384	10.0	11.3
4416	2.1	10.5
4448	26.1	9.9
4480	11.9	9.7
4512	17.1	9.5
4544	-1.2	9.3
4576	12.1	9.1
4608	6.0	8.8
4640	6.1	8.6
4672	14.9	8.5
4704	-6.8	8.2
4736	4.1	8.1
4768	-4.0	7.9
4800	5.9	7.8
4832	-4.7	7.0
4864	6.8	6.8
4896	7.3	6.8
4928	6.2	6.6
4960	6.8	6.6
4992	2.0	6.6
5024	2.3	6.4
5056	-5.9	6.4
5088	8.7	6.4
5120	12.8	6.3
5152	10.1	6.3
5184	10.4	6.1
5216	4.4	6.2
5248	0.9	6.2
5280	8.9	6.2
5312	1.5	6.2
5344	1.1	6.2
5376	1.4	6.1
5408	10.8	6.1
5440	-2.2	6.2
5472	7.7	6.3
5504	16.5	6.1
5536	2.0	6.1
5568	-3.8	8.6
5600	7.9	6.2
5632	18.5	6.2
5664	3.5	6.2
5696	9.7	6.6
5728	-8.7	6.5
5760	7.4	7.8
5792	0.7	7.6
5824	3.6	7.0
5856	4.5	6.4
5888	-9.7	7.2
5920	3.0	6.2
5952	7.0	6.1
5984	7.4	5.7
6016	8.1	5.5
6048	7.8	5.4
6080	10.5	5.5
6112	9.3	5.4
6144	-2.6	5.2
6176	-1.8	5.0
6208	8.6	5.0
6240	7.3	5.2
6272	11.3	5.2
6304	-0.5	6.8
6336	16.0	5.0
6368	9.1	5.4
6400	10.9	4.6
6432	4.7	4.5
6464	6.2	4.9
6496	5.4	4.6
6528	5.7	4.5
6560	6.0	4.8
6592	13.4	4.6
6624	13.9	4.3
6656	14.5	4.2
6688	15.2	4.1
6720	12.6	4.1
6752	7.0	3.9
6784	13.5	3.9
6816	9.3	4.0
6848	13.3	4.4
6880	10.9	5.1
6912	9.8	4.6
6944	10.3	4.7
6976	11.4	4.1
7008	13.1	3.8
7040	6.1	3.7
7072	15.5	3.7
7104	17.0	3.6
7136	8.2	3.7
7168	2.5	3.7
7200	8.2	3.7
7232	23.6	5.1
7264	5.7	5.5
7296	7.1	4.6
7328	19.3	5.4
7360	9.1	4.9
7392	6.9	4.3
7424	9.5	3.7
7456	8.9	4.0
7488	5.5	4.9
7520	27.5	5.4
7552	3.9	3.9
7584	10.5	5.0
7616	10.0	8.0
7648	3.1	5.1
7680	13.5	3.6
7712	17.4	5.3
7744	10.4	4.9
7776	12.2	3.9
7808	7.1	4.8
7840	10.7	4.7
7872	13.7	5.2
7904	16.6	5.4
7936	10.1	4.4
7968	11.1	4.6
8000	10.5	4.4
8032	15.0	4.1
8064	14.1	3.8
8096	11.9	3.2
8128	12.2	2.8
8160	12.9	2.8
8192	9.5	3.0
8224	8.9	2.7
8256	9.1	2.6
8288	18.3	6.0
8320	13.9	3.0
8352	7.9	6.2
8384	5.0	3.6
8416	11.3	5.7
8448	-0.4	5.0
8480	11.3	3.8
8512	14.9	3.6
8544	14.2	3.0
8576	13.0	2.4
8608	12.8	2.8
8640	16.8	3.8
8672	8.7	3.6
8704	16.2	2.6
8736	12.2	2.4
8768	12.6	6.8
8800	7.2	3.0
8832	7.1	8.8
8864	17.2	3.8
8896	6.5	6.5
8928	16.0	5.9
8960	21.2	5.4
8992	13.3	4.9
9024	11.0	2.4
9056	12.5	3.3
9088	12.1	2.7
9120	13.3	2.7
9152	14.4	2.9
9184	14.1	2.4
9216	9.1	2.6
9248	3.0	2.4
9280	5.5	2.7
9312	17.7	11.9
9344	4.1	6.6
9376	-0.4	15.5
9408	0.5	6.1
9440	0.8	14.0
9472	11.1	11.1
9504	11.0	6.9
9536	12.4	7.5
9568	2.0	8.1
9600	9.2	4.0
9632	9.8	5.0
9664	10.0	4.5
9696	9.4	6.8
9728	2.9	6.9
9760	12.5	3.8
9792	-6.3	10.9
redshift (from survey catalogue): 0.50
